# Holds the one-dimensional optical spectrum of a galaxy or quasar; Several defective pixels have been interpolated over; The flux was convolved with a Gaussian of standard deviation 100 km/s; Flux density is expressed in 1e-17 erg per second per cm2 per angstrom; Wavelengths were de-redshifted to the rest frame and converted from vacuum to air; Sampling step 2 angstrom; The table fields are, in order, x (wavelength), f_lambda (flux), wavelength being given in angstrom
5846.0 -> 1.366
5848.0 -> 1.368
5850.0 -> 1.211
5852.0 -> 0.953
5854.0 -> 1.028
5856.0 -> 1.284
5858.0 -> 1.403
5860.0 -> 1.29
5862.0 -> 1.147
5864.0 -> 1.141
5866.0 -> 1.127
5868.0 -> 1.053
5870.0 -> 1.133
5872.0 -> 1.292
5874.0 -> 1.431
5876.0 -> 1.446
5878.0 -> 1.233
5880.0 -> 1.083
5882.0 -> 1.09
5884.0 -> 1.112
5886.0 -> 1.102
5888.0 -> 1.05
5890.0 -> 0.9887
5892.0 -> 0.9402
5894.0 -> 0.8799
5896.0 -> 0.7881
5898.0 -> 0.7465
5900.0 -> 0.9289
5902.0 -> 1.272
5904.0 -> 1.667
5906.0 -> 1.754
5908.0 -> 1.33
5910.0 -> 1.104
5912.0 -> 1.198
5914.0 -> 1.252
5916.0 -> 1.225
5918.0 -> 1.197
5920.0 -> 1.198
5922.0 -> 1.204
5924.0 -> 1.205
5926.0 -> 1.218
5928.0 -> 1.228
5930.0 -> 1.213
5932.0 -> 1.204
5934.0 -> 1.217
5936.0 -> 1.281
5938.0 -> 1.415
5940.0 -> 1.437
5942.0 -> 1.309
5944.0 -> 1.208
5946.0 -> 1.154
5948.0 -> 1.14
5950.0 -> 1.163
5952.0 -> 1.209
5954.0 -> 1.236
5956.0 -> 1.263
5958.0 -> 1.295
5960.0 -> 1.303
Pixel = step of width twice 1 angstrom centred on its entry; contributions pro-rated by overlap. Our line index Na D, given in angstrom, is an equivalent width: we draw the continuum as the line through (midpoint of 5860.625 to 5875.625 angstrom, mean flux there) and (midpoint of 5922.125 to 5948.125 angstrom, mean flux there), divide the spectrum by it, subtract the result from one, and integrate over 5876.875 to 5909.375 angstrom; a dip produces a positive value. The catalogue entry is 2.6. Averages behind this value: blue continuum 1.2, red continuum 1.25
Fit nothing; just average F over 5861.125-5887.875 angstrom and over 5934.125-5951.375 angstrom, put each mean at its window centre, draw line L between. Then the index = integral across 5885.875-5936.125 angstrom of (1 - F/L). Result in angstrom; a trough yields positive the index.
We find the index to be 2.28 angstrom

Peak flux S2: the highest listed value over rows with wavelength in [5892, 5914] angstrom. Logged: 1.754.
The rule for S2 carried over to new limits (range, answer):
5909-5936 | 1.281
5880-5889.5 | 1.112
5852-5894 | 1.446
